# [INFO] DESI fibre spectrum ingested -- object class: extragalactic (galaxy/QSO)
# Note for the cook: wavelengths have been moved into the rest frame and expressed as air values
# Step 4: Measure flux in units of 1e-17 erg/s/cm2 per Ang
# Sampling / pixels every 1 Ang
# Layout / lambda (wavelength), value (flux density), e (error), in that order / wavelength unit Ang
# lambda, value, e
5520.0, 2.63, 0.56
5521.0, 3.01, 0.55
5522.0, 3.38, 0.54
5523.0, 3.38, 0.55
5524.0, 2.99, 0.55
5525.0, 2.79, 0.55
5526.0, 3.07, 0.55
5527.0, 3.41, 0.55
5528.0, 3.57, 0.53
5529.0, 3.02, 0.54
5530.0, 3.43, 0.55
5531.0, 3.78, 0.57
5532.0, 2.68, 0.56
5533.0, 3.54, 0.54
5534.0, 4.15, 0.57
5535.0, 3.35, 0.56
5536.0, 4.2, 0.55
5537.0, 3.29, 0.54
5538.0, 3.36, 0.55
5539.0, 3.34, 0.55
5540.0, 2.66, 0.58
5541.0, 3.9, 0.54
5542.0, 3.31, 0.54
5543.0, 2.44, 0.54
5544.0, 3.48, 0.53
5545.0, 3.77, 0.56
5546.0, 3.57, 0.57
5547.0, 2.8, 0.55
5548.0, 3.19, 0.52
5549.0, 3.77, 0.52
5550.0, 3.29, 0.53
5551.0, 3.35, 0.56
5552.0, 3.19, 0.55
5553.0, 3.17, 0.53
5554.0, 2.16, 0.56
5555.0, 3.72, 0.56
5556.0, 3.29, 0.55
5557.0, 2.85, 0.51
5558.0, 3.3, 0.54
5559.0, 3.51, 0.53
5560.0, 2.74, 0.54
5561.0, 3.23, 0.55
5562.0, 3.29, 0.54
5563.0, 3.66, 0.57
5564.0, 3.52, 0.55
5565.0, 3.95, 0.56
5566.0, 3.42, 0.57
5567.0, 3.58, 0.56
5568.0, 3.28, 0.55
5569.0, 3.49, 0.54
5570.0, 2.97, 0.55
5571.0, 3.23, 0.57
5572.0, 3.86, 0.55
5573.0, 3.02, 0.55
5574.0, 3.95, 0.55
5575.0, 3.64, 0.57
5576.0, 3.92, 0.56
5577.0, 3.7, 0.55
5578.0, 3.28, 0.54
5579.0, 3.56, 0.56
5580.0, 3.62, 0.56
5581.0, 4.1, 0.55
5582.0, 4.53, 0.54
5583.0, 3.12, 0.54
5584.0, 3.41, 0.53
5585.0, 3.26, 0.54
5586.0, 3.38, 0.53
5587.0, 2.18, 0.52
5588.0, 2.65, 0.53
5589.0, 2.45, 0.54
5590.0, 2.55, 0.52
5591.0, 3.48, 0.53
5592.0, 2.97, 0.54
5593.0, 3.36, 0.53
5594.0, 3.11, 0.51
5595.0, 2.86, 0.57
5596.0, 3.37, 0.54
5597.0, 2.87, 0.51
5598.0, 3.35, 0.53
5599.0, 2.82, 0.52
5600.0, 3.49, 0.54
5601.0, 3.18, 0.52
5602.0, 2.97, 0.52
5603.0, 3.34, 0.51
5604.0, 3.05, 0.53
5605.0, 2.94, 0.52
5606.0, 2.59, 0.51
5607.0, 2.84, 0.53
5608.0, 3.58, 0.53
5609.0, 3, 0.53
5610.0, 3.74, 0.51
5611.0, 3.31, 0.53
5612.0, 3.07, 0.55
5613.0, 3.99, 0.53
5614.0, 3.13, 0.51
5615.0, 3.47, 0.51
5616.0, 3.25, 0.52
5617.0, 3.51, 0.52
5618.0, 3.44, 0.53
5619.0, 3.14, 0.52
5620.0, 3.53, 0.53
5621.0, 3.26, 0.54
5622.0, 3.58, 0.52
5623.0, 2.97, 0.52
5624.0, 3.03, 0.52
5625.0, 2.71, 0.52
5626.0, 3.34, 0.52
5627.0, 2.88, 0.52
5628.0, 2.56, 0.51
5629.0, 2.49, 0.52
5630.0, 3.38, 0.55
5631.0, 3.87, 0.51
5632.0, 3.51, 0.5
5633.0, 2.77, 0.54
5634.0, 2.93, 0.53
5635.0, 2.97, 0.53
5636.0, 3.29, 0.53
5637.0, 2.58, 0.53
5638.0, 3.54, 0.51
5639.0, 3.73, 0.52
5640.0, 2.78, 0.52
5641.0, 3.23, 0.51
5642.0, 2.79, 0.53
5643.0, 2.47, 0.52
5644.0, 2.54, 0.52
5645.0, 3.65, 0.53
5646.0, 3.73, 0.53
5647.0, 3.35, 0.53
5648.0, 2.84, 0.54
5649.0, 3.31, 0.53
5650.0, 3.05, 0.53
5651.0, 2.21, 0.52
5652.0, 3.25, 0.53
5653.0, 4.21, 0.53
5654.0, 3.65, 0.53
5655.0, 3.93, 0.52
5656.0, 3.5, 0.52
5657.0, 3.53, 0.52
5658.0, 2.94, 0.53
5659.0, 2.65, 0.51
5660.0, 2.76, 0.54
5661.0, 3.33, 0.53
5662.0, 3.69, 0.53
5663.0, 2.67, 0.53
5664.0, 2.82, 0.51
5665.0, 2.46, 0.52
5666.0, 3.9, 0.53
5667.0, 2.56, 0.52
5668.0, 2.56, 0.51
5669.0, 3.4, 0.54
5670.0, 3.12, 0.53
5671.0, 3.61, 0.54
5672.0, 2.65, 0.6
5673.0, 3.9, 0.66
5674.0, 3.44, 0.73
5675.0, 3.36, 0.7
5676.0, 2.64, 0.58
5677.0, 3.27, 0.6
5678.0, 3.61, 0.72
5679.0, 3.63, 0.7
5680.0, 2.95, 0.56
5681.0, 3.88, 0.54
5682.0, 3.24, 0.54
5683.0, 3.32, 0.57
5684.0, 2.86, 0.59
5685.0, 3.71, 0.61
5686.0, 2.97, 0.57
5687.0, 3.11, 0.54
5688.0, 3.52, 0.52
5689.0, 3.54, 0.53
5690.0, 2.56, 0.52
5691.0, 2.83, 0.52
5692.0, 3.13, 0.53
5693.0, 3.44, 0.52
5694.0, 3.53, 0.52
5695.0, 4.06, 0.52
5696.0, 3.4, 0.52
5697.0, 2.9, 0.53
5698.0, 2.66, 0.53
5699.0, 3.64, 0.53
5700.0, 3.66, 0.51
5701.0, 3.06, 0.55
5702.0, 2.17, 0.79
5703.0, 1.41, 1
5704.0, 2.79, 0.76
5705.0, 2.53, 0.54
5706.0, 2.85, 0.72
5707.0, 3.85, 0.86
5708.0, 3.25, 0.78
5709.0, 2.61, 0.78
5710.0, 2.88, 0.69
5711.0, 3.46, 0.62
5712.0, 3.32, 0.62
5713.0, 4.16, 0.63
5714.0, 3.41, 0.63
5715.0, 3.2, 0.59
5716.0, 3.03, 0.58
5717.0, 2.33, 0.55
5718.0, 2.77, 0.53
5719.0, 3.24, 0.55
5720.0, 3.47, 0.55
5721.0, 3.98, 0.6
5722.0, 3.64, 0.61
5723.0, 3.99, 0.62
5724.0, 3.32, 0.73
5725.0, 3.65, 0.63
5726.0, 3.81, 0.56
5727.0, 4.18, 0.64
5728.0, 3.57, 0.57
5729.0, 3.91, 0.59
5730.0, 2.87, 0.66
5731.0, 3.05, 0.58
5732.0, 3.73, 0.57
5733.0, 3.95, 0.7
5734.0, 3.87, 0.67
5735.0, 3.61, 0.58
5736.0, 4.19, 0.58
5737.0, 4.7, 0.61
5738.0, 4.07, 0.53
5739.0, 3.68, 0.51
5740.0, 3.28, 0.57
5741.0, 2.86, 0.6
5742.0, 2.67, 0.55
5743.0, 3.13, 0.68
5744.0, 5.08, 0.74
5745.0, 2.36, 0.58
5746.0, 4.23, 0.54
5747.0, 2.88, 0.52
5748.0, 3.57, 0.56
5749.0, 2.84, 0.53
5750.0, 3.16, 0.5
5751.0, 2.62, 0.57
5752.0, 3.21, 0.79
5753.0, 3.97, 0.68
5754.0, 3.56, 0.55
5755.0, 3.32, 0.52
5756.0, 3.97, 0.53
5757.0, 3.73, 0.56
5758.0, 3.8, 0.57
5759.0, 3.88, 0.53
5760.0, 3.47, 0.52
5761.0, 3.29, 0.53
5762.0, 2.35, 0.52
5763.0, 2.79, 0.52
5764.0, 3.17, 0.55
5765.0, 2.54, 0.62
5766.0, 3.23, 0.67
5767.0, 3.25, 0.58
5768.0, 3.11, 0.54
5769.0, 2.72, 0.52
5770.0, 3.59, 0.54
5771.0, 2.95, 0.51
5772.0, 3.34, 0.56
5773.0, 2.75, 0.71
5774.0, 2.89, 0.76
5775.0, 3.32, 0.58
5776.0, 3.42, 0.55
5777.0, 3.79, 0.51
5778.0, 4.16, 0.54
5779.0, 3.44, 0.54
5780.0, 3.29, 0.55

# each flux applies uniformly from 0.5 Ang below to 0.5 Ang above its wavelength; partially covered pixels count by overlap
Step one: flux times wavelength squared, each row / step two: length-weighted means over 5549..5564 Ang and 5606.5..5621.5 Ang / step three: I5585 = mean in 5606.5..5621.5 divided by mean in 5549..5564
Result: 1.1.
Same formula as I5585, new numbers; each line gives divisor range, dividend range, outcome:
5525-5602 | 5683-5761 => 1.07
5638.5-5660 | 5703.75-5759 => 1.11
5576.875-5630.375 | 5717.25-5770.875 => 1.13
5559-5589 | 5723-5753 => 1.10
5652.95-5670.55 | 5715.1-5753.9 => 1.12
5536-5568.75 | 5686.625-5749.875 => 1.07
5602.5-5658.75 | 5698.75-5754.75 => 1.09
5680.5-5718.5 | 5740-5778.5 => 1.07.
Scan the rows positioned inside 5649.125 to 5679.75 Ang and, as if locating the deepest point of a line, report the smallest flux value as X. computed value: 2.21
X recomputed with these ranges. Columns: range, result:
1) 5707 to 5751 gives 2.33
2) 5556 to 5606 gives 2.18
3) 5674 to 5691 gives 2.56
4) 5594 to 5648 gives 2.47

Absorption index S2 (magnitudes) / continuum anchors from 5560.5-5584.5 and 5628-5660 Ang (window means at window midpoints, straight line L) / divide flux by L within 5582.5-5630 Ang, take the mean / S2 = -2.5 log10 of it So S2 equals 0.083 mag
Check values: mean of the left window 3.56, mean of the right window 3.17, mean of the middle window 3.12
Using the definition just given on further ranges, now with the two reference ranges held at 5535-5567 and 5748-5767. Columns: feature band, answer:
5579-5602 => 0.040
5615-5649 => 0.052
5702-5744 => -0.030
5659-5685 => 0.037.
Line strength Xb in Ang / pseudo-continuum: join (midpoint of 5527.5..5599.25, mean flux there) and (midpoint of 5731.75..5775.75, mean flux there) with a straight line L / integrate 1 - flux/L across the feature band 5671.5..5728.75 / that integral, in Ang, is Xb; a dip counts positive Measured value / 1.8 Ang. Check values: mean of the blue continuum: 3.32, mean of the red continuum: 3.38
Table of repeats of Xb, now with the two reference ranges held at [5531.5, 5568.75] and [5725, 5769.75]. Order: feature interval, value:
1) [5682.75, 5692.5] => 0.74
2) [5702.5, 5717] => 1.66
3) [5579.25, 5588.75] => 0.03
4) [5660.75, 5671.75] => 1.00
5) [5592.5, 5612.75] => 1.26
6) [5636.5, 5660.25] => 1.45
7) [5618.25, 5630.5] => 1.07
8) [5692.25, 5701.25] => 0.10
